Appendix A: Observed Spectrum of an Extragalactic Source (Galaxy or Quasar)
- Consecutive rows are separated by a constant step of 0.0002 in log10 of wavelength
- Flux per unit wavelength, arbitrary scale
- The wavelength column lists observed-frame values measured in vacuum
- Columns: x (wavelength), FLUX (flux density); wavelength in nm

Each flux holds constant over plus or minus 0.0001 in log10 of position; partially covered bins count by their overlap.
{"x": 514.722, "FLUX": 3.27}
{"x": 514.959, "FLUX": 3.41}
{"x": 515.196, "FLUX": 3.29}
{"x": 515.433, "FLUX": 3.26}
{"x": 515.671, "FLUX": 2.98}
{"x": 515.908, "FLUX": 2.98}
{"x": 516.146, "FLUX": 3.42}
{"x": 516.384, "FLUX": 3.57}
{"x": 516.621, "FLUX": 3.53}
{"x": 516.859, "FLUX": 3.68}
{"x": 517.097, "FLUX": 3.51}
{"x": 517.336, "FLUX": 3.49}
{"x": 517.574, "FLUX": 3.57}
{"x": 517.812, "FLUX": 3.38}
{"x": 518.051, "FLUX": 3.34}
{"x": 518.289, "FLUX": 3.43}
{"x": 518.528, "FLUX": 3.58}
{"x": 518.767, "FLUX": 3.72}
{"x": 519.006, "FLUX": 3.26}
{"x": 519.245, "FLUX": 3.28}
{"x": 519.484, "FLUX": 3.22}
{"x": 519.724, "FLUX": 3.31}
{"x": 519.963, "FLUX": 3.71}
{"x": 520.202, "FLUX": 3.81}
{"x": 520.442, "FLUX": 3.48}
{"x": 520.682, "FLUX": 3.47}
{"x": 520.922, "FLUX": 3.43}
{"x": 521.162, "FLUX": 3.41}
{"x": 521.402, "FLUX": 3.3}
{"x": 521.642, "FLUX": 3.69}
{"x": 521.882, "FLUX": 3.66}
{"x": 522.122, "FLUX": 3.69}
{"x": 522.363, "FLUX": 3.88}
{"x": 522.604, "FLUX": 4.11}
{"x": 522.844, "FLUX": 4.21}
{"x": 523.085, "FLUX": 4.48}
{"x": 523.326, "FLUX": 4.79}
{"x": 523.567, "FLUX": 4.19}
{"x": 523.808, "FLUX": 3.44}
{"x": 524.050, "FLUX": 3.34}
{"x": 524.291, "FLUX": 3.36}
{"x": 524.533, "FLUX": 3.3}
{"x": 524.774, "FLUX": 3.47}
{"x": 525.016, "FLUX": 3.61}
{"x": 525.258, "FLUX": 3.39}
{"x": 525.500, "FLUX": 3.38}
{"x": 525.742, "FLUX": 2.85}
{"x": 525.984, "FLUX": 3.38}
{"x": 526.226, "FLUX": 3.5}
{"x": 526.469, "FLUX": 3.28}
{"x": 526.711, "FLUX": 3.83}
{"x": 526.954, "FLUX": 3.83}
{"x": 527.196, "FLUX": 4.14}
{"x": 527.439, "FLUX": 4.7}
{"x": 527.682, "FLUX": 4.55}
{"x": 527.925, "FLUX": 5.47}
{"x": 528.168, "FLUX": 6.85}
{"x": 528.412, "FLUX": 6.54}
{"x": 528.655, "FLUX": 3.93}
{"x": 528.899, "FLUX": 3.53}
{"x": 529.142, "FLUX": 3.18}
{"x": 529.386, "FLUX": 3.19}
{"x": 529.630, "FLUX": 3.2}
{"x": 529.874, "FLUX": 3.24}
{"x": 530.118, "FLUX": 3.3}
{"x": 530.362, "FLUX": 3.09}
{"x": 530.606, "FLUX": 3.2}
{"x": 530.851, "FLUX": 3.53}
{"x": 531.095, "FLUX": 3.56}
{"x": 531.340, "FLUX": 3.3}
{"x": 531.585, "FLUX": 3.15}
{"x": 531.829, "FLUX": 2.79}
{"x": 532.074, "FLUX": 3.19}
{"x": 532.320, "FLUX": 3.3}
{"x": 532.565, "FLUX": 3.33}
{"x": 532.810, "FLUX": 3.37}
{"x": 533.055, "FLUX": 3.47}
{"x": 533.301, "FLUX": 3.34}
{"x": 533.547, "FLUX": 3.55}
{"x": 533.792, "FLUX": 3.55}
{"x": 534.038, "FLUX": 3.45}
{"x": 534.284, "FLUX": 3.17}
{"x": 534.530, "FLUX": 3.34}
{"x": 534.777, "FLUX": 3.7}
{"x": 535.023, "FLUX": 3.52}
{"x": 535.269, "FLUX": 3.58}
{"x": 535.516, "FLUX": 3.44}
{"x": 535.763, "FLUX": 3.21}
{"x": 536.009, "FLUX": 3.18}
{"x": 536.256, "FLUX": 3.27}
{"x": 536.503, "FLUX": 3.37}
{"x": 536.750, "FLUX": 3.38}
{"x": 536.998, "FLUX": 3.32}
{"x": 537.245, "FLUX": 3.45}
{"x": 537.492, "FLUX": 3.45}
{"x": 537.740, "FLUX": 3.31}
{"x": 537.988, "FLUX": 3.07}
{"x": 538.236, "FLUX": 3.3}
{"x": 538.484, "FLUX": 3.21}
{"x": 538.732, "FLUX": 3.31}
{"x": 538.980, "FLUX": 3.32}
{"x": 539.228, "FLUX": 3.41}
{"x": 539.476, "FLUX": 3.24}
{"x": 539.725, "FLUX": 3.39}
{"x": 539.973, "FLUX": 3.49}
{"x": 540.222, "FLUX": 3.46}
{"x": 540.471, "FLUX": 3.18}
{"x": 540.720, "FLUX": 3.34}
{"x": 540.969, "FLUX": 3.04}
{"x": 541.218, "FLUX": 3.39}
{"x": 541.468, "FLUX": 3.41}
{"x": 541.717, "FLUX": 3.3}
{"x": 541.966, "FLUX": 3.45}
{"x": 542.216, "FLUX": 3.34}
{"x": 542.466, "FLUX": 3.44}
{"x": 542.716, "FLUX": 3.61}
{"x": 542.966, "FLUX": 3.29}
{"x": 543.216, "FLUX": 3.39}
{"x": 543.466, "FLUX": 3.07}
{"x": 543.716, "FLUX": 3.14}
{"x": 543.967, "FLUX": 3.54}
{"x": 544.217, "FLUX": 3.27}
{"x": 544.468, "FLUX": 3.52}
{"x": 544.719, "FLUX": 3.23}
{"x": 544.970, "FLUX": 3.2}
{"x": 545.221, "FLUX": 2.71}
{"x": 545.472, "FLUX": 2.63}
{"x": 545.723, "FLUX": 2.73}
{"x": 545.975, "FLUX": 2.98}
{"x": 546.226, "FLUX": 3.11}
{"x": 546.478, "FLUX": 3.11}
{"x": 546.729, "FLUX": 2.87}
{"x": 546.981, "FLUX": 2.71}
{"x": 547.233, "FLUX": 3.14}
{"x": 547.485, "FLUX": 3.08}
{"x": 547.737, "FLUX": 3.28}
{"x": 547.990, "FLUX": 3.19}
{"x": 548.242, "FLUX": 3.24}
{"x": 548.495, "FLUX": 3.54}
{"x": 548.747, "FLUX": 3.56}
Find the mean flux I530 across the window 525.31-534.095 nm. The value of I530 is 3.69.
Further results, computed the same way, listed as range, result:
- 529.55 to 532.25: 3.23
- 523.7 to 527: 3.42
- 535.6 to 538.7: 3.3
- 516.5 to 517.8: 3.54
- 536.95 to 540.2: 3.33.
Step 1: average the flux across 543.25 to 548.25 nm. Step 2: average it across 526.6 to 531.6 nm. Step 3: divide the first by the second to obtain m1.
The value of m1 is 0.78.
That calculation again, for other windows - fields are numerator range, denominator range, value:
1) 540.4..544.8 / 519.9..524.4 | 0.89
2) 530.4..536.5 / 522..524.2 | 0.84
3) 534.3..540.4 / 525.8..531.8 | 0.87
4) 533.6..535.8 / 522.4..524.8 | 0.89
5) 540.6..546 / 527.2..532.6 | 0.84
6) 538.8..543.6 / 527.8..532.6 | 0.89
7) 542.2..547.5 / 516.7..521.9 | 0.90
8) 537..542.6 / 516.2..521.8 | 0.96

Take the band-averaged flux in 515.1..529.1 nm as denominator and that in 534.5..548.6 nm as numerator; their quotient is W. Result 0.87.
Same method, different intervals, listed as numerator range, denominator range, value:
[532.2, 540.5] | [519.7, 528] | 0.90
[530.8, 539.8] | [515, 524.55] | 0.94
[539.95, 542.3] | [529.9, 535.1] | 1.00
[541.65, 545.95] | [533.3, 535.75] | 0.93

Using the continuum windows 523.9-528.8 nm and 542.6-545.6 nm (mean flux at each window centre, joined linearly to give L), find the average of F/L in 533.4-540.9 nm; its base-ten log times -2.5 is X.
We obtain 0.05 mag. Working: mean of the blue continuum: 4.03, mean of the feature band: 3.36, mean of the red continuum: 3.22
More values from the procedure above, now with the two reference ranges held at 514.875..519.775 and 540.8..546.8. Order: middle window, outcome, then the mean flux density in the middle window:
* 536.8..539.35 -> -0.02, 3.32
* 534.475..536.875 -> -0.05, 3.4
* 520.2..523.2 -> -0.12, 3.74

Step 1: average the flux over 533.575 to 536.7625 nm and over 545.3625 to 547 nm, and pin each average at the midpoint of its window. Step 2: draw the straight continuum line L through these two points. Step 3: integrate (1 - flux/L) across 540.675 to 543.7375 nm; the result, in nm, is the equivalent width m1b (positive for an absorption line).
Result -0.253 nm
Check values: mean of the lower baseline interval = 3.4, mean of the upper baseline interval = 2.89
